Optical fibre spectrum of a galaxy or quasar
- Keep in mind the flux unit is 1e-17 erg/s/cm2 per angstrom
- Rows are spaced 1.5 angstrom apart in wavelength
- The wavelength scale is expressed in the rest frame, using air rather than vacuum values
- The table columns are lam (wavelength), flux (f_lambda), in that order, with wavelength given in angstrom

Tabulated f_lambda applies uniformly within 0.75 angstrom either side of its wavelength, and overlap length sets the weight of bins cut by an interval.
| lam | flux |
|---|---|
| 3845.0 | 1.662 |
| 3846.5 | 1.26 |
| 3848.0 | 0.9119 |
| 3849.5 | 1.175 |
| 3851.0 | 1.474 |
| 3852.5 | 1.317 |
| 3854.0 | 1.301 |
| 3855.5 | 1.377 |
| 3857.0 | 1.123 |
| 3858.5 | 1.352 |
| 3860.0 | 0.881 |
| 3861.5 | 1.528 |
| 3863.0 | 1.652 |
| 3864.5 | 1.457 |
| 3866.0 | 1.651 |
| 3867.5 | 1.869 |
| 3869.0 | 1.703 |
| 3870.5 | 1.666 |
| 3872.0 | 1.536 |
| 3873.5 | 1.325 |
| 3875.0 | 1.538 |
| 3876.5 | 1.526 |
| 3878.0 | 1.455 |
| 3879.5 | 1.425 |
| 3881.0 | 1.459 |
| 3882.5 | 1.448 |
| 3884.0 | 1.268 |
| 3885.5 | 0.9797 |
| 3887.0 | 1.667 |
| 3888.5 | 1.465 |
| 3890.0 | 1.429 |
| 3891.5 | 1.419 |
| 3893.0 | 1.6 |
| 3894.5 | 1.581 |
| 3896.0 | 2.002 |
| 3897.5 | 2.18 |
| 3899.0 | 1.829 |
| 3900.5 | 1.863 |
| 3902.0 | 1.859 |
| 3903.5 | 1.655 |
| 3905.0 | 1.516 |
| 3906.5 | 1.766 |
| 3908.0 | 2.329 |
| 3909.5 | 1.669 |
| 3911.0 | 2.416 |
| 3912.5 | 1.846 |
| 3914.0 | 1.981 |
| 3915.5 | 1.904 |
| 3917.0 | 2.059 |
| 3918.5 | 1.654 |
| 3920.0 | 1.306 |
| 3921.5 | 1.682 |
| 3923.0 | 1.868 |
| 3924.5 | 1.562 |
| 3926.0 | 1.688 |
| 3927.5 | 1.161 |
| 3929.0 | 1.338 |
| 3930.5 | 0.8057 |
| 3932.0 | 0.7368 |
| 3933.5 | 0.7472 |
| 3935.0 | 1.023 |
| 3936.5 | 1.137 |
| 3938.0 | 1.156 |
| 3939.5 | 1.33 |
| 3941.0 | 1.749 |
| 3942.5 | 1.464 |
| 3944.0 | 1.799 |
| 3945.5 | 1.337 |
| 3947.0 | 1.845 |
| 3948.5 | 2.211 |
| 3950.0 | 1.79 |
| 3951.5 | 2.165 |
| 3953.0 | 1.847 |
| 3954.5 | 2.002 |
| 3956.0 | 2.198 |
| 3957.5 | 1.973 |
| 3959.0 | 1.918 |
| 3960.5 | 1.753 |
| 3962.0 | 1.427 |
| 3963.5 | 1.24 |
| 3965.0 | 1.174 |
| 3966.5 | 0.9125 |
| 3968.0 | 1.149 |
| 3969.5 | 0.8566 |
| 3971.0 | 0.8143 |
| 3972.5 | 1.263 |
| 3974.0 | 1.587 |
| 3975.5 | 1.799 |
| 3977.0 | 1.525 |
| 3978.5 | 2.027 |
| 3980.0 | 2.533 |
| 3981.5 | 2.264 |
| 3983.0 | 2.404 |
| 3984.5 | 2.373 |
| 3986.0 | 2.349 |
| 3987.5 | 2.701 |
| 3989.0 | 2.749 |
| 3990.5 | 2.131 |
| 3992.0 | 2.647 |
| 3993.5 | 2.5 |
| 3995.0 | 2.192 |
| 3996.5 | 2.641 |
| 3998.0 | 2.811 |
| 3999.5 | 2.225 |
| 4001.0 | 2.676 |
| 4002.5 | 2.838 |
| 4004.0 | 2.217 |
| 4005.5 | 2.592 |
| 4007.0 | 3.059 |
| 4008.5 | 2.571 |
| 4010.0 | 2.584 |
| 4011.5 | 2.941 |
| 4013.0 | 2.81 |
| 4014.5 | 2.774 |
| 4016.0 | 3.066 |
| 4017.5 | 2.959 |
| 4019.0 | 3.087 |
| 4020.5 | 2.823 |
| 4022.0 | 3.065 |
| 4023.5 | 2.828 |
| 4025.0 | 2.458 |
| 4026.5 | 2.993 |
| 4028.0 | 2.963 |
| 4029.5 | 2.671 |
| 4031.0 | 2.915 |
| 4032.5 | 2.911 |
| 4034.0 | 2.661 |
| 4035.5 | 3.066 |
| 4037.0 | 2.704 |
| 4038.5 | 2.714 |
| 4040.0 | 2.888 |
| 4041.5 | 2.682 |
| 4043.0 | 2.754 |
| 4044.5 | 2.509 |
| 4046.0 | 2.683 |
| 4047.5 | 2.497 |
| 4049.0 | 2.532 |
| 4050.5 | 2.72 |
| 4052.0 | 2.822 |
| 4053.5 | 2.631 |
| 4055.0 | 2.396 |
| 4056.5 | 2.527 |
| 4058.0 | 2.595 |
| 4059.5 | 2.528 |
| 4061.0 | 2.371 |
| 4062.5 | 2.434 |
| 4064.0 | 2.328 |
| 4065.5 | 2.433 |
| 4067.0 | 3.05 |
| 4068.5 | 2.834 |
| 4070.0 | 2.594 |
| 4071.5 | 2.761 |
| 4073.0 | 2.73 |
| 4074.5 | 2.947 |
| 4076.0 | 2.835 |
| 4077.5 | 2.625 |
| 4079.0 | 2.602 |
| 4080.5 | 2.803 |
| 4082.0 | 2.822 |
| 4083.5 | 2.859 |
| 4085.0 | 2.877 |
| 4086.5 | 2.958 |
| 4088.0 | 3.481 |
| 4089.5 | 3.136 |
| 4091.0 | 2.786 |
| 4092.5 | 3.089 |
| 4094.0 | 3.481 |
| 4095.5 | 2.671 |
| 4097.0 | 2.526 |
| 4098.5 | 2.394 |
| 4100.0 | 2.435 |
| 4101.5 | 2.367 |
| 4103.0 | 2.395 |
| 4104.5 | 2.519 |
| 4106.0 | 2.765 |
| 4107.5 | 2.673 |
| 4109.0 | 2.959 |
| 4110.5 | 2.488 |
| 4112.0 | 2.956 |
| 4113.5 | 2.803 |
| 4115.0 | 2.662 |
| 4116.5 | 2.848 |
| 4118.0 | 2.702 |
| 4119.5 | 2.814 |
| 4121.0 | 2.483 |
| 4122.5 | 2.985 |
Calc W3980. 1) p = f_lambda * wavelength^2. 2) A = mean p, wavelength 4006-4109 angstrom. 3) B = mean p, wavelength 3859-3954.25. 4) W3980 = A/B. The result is 1.87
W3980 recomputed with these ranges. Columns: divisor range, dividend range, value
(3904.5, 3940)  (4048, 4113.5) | 1.92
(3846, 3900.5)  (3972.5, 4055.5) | 1.89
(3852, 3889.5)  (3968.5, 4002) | 1.58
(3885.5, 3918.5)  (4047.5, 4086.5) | 1.62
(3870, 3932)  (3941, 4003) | 1.25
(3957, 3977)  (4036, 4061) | 2.00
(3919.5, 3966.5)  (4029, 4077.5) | 1.86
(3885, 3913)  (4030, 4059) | 1.66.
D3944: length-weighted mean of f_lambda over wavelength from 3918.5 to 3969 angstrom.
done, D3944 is 1.5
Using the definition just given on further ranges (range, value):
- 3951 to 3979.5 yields 1.56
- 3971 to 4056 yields 2.57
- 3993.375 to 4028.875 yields 2.74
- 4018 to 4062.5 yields 2.72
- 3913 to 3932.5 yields 1.53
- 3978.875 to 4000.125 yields 2.46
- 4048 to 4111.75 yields 2.71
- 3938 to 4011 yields 2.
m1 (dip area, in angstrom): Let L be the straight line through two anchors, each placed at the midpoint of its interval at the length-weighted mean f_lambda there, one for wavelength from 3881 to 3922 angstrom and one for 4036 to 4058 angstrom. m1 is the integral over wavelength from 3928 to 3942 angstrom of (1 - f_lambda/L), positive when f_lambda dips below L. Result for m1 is 5.88 angstrom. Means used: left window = 1.71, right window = 2.65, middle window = 1.12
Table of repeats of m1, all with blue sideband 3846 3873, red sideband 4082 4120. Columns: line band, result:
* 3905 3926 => -1.4 angstrom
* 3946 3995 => 3.9 angstrom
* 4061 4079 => -0.4 angstrom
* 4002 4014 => -2.4 angstrom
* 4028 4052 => -3.0 angstrom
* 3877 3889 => 1.1 angstrom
